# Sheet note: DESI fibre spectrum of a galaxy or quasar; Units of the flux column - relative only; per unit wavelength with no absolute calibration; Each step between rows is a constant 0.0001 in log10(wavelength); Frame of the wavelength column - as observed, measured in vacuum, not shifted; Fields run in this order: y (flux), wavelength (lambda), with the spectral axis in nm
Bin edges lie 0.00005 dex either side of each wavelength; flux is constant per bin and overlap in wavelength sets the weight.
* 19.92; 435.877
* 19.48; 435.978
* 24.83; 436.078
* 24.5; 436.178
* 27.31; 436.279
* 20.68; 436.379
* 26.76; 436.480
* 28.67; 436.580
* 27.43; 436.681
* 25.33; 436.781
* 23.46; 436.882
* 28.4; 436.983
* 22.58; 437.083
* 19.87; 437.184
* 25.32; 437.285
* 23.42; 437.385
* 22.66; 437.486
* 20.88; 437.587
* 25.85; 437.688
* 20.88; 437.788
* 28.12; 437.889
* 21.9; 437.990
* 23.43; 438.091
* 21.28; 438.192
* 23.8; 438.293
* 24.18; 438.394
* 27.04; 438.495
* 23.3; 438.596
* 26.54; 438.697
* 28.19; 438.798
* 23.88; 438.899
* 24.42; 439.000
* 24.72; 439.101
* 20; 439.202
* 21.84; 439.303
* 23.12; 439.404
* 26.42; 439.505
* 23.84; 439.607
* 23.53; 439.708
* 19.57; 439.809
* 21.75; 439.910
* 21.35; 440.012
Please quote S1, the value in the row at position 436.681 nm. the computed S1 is 27.43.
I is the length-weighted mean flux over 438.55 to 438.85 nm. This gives 26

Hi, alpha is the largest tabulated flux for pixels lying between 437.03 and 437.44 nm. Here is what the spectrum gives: 25.32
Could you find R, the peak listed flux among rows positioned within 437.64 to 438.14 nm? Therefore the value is 28.12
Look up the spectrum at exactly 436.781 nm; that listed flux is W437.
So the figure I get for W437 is 25.33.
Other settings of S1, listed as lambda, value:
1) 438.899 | 23.88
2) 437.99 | 21.9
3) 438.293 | 23.8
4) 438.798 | 28.19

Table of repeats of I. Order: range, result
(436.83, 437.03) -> 25.8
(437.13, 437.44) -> 22.8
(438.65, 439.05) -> 25.8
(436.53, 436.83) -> 27.2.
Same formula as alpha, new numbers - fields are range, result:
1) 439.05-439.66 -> 26.42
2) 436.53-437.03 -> 28.67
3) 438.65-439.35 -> 28.19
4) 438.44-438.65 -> 27.04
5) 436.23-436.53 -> 27.31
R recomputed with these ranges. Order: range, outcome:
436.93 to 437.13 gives 28.4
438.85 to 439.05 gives 24.42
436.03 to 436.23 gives 24.83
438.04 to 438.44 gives 24.18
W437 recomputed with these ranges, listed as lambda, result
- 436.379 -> 20.68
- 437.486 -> 22.66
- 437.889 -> 28.12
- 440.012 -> 21.35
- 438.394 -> 24.18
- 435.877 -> 19.92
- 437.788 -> 20.88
